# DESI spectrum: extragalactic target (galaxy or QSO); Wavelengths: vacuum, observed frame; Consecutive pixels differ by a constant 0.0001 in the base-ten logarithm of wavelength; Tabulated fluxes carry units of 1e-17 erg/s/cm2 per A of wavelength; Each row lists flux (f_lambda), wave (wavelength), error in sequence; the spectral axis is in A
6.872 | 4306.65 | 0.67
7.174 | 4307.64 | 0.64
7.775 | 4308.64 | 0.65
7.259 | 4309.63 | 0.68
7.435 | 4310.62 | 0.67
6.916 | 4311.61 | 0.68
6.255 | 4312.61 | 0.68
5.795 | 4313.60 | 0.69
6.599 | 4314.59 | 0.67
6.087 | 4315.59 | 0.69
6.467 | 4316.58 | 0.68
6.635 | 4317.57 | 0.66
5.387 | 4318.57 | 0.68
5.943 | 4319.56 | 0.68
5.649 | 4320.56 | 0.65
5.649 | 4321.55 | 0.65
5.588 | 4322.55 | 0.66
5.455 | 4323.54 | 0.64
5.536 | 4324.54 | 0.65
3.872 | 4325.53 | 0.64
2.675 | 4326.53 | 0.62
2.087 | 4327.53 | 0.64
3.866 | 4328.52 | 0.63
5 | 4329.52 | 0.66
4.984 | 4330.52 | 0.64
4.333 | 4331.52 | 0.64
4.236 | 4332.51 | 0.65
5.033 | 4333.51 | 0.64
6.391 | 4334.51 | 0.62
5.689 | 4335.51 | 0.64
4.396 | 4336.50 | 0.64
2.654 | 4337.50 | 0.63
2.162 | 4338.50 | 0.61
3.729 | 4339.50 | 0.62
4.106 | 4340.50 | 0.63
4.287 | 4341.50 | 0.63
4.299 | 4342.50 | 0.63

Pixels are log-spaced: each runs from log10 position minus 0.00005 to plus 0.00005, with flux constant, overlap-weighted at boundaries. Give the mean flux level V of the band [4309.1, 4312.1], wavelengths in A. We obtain 7.23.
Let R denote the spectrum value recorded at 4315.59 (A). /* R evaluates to 6.087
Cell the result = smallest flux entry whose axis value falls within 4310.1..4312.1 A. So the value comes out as 6.916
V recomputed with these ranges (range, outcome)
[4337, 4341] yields 3.16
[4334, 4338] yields 4.79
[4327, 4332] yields 4.04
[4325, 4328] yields 2.92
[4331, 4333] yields 4.3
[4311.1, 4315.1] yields 6.39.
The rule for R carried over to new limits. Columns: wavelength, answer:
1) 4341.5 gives 4.287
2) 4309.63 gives 7.259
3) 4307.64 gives 7.174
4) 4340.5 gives 4.106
